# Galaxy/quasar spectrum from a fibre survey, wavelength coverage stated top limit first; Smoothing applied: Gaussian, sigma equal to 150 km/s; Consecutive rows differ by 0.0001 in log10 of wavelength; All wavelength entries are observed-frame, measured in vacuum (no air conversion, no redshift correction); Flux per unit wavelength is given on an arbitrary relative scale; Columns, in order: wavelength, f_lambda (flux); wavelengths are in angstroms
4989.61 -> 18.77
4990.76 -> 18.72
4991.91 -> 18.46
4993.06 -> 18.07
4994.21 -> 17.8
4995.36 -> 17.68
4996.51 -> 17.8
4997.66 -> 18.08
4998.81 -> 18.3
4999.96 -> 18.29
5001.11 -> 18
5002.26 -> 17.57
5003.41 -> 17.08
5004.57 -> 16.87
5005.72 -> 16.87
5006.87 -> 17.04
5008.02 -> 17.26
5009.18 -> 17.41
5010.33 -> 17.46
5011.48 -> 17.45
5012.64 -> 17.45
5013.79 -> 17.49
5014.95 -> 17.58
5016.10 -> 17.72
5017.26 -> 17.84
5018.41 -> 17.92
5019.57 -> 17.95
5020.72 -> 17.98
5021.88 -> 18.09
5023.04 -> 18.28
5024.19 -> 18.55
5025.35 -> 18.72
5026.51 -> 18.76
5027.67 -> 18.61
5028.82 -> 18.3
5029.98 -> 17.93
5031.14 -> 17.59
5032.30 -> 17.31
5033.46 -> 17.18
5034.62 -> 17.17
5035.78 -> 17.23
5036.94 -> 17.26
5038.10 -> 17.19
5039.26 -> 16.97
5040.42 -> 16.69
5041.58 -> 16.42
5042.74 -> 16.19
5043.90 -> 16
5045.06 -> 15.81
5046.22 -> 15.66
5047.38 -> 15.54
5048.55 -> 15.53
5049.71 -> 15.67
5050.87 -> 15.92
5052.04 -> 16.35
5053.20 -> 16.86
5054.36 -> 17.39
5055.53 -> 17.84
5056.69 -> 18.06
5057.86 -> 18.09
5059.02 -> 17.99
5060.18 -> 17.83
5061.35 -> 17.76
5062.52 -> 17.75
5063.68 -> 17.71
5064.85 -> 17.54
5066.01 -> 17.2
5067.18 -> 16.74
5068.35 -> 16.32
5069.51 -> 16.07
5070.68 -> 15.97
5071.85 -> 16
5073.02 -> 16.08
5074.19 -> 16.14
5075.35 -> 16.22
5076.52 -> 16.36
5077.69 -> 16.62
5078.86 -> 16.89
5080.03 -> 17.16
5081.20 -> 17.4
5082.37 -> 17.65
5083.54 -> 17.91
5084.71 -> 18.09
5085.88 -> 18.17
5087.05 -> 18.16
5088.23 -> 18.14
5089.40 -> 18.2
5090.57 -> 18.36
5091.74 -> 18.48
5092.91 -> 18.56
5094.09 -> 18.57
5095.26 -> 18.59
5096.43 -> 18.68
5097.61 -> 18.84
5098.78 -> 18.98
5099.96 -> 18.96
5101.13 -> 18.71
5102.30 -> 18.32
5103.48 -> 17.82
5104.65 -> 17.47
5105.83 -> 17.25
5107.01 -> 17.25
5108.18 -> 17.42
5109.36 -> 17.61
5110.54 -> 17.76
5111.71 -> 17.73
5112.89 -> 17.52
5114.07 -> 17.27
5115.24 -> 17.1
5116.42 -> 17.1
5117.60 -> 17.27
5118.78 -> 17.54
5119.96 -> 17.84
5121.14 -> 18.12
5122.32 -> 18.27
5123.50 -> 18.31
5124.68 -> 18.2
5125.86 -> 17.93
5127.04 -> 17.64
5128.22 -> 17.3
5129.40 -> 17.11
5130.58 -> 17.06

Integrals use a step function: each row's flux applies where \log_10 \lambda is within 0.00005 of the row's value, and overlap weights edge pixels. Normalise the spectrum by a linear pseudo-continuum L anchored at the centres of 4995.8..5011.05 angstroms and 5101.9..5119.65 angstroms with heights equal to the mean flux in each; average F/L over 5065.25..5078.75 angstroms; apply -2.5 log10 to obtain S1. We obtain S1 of 0.07 mag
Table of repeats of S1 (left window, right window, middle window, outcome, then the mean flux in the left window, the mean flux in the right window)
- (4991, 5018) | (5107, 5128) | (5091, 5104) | -0.06 mag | 17.7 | 17.7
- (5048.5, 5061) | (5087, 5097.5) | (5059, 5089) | 0.04 mag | 17.1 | 18.4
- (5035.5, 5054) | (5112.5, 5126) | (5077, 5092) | -0.04 mag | 16.3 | 17.7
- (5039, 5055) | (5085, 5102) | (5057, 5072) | -0.01 mag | 16.2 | 18.5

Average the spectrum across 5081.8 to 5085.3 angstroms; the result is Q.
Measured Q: 17.9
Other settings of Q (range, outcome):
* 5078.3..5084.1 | 17.4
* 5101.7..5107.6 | 17.6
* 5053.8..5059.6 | 17.9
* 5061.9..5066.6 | 17.6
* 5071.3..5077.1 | 16.2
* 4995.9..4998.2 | 17.9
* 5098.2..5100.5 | 18.9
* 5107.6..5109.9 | 17.5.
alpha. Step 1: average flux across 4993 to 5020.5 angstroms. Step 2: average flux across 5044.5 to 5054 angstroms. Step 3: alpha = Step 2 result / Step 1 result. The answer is 0.9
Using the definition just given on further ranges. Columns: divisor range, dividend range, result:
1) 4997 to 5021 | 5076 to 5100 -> 1.02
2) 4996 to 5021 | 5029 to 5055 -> 0.95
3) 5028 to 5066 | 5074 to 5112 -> 1.05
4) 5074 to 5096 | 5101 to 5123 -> 1.00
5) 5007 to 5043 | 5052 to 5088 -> 0.98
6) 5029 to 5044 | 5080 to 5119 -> 1.05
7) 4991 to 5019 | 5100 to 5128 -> 1.00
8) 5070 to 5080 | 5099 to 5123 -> 1.09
